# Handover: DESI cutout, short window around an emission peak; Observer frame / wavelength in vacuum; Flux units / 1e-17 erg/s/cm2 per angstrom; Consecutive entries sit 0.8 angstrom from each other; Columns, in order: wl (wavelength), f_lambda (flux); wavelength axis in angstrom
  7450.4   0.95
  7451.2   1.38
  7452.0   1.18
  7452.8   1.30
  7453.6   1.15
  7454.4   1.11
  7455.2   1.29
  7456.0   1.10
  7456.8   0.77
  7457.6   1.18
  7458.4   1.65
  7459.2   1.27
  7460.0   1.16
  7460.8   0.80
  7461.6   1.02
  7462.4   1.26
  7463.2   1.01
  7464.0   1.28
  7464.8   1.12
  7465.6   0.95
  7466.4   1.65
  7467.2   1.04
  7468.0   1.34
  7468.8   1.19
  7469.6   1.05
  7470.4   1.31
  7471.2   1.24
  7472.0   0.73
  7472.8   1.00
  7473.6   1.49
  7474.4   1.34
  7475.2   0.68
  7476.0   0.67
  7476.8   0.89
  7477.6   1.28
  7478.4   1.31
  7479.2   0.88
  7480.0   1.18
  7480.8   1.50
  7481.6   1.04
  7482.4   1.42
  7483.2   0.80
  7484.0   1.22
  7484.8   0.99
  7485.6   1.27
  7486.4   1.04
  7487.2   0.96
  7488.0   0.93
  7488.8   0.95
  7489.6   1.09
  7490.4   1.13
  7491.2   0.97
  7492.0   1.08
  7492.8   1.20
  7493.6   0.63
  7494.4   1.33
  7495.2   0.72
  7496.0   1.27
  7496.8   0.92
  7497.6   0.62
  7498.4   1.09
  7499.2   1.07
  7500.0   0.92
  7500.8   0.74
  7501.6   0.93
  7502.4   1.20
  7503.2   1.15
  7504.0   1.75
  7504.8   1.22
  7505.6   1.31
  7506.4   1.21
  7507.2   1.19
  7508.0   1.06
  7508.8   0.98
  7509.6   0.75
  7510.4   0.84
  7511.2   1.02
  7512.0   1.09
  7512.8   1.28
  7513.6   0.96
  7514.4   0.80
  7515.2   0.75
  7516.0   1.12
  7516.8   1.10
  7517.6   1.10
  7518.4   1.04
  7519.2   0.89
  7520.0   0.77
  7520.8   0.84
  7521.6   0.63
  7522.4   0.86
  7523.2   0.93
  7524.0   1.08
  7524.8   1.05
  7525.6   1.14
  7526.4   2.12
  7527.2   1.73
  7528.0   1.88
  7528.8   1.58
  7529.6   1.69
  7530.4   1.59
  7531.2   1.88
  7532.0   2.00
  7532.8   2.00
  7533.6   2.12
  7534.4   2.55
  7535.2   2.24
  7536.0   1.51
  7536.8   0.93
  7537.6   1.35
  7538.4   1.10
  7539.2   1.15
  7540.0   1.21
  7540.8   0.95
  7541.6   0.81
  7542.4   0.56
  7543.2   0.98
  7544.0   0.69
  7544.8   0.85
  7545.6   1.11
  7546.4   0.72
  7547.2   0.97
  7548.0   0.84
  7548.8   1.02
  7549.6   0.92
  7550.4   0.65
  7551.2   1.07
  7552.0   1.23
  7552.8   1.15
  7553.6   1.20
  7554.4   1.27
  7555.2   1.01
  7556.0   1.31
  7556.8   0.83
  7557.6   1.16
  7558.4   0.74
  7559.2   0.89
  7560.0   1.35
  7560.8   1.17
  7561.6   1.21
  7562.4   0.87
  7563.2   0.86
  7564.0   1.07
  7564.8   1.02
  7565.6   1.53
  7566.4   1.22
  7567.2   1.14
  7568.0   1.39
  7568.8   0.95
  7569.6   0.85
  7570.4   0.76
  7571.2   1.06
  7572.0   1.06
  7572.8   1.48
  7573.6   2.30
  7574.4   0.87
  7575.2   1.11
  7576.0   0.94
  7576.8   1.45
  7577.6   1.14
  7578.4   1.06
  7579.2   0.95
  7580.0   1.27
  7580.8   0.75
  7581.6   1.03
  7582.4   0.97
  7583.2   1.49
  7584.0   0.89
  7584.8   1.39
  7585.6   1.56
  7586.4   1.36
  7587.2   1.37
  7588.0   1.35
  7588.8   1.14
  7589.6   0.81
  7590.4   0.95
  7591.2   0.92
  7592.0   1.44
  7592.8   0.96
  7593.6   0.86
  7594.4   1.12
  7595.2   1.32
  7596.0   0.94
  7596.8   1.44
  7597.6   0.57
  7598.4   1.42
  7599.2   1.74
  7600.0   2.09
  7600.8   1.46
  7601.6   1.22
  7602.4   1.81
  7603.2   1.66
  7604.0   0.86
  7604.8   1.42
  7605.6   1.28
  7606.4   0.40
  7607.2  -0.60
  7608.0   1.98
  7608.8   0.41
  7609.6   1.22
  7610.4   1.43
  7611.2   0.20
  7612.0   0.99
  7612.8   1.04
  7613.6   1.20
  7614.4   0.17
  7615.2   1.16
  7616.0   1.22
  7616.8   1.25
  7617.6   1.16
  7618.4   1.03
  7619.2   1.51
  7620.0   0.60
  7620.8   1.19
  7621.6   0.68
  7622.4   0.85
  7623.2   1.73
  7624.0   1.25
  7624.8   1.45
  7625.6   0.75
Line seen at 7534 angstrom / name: H-beta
